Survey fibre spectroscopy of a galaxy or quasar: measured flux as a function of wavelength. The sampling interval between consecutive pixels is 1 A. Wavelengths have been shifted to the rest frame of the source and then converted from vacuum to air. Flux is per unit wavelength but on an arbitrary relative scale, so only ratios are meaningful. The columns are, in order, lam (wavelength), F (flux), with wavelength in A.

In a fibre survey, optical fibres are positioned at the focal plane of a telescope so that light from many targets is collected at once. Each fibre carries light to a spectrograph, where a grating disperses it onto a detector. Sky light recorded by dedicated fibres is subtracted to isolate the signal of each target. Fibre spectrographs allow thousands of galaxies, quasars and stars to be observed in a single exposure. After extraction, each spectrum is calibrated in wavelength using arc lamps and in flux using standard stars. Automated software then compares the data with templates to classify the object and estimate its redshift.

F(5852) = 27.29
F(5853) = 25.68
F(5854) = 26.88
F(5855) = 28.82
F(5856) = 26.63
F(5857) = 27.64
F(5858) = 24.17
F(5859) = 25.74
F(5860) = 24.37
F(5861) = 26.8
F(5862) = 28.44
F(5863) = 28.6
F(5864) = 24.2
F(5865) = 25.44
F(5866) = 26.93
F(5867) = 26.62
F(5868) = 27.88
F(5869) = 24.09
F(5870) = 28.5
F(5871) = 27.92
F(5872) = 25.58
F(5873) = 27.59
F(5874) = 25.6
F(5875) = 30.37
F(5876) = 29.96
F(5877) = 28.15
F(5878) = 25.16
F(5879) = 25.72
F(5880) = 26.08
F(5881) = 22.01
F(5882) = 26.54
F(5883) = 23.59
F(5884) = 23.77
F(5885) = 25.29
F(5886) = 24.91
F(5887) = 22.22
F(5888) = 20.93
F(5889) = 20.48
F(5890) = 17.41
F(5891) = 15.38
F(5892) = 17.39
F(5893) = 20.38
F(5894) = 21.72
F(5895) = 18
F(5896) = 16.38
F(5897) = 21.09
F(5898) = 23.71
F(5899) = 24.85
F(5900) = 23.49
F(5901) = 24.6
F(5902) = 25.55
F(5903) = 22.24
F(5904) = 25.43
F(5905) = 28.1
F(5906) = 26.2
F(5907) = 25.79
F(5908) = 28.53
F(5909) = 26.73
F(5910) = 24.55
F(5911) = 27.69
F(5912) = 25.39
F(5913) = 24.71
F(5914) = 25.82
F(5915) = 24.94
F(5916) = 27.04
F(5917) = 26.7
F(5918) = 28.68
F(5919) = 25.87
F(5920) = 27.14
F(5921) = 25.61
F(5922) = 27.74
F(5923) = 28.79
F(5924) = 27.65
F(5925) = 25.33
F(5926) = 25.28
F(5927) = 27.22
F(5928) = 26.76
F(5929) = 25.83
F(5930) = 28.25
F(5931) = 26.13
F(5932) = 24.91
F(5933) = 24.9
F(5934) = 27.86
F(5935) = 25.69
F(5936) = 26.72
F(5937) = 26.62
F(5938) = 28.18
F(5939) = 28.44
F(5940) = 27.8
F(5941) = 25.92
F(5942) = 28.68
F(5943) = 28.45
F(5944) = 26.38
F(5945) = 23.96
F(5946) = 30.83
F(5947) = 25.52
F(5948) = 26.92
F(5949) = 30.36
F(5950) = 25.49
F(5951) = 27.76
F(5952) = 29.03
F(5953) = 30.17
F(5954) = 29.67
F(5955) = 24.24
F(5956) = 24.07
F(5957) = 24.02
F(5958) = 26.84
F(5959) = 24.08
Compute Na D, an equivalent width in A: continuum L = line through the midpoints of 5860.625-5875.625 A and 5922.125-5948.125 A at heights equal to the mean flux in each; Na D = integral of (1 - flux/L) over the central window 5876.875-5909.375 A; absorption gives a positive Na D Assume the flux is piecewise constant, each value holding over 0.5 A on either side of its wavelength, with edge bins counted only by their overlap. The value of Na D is 4.5 A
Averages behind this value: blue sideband 27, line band 23.2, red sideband 26.9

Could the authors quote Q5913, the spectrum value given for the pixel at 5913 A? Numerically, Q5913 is 24.71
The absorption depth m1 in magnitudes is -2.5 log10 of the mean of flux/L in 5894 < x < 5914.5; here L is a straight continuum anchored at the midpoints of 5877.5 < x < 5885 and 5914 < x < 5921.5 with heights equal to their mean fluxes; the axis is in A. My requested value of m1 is 0.07 mag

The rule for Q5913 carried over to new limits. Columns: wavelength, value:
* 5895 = 18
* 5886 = 24.91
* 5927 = 27.22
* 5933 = 24.9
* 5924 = 27.65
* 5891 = 15.38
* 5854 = 26.88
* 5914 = 25.82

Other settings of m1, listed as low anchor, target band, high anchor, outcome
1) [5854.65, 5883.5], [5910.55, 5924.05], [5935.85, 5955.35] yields 0.02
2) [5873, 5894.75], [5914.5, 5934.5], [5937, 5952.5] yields -0.02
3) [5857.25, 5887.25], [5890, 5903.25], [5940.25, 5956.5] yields 0.25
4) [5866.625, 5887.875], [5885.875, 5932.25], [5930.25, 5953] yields 0.09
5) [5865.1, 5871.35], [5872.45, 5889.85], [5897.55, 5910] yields 0.06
